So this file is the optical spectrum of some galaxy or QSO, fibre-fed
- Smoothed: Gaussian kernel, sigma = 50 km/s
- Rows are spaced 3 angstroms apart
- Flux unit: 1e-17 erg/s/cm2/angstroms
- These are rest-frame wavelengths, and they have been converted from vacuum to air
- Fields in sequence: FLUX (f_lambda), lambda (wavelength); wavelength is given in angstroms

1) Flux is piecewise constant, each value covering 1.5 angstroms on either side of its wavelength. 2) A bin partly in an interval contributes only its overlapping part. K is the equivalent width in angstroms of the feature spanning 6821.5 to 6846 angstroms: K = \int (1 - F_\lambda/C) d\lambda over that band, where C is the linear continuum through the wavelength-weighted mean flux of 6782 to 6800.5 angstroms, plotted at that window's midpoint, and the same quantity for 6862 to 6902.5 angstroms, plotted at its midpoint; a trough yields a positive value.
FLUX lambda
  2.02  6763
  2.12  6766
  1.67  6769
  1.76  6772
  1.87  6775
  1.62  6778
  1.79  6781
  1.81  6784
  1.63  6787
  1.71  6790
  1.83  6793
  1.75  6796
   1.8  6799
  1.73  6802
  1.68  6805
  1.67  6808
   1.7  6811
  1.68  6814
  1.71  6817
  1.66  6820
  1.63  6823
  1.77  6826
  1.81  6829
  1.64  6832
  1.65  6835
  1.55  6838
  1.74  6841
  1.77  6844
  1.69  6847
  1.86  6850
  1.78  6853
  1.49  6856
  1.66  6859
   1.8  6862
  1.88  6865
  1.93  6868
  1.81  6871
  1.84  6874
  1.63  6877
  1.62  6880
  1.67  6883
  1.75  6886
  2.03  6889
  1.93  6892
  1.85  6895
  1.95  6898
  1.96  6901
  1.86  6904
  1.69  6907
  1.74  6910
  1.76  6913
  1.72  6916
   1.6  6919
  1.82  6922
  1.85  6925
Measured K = 1.3 angstroms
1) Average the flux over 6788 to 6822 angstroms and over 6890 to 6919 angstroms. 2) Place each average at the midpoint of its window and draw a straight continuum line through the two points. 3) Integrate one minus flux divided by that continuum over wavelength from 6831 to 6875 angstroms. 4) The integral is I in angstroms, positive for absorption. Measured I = 0.7 angstroms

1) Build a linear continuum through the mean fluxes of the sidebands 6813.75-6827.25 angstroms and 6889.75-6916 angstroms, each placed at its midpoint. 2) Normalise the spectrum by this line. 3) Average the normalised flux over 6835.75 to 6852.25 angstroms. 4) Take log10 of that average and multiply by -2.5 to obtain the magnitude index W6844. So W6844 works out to 0.007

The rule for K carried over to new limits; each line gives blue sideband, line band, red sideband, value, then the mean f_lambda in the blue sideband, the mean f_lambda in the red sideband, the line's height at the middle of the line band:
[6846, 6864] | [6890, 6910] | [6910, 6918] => -1.6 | 1.72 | 1.73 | 1.73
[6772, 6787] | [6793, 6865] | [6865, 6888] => 2.0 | 1.76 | 1.76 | 1.76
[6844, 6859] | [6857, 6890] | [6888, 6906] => 0.6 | 1.71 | 1.92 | 1.81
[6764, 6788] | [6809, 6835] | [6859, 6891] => 1.4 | 1.79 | 1.79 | 1.79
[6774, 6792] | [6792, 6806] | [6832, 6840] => -0.5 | 1.74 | 1.62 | 1.7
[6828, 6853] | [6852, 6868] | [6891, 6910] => 0.2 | 1.72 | 1.86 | 1.76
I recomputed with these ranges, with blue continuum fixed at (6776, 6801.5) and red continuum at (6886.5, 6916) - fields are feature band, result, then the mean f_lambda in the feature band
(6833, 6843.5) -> 0.8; 1.66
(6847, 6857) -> 0.5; 1.72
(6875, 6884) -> 0.9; 1.65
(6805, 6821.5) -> 0.8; 1.68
